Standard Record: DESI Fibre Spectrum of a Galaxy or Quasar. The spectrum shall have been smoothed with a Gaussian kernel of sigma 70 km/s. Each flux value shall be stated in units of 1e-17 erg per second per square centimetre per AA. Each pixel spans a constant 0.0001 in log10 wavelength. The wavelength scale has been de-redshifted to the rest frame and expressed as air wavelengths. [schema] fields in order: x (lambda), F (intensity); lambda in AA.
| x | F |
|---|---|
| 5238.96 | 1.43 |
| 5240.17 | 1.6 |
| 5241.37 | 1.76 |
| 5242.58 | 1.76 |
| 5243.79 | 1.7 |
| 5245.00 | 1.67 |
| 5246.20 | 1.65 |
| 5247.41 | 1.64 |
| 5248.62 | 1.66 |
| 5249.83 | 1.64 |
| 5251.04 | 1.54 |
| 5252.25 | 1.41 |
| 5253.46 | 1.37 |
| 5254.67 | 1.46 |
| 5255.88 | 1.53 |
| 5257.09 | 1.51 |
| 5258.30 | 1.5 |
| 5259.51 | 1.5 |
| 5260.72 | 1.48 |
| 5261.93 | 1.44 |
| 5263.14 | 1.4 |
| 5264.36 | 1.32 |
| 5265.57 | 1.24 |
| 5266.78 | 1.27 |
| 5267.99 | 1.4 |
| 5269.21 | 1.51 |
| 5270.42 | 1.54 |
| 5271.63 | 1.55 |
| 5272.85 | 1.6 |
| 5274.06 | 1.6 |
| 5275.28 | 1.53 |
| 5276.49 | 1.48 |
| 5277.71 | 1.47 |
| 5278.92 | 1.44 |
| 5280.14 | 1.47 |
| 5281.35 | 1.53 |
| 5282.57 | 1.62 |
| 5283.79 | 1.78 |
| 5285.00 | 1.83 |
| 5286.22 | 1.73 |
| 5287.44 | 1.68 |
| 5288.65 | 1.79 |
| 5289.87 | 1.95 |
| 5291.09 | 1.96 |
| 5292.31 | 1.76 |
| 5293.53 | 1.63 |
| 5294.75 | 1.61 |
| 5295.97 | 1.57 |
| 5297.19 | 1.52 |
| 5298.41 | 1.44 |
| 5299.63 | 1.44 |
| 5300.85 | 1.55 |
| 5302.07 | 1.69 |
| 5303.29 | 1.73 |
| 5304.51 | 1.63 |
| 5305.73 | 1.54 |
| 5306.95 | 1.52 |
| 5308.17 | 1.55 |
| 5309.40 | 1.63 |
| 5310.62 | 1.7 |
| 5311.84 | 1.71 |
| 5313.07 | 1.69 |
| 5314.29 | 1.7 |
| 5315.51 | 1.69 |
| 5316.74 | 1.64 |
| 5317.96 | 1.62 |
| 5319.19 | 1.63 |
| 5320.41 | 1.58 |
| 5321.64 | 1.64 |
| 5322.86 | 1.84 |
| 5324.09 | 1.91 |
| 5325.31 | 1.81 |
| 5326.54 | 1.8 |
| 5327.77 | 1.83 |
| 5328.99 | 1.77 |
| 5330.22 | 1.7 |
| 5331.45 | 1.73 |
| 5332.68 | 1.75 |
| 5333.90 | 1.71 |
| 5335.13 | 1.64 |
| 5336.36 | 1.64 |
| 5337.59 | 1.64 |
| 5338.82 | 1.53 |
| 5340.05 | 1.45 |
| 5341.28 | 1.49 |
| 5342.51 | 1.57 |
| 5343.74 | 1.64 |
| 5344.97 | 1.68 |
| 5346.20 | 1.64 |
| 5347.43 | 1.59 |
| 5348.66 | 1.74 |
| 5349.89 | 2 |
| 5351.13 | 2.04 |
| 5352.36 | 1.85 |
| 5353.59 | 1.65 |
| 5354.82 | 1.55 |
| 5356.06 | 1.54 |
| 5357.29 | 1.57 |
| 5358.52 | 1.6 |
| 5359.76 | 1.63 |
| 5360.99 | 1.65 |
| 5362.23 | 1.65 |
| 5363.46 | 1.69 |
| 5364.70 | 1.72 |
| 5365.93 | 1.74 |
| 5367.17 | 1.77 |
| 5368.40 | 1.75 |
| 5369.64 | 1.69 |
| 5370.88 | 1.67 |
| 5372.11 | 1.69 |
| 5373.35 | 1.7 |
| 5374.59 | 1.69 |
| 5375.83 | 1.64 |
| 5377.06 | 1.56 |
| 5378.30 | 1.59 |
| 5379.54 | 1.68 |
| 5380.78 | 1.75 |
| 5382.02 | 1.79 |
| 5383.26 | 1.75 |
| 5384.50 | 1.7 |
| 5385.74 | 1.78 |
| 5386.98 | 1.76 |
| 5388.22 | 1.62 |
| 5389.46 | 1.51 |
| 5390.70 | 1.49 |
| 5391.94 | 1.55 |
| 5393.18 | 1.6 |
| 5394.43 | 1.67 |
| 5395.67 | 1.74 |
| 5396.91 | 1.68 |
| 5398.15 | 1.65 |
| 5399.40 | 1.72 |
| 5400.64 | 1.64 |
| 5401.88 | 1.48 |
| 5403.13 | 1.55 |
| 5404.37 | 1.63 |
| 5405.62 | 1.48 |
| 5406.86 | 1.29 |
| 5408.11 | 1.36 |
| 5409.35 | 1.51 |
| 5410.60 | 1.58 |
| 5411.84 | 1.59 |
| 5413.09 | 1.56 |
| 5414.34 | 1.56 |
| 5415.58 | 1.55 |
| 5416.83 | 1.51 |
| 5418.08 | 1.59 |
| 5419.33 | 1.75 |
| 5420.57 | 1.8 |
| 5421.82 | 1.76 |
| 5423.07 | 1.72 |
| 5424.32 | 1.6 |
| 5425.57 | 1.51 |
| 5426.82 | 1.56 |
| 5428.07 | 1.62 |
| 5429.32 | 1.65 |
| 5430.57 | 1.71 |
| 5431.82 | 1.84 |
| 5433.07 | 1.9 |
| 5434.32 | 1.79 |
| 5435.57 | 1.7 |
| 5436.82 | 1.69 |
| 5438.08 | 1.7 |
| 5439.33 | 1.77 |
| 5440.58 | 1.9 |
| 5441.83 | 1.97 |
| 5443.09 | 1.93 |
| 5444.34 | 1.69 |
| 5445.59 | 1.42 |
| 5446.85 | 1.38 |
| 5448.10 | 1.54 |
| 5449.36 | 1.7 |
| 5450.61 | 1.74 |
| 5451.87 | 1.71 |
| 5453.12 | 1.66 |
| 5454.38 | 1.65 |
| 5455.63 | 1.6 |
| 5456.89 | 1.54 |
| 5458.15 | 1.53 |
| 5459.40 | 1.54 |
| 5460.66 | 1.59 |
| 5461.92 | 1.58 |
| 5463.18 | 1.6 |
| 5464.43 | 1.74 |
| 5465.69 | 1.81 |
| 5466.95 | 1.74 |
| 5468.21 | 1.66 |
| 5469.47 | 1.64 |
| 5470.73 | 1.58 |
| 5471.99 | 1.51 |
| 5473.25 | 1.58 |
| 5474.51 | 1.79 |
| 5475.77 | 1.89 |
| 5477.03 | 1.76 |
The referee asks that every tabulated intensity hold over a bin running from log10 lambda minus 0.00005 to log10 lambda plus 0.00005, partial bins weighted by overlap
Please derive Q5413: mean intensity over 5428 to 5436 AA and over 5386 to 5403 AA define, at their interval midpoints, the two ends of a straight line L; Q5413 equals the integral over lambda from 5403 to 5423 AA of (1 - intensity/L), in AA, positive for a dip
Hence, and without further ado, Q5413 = 1.4 AA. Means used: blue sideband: 1.62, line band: 1.57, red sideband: 1.75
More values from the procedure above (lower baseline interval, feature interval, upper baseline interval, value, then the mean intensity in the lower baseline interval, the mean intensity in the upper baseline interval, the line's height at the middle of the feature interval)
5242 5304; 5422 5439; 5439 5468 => -0.4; 1.57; 1.67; 1.65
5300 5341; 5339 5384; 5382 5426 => -1.0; 1.67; 1.61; 1.64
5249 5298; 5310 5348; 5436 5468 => -2.1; 1.55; 1.67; 1.59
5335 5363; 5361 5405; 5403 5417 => -2.5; 1.65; 1.51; 1.57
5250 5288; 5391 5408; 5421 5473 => 0.5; 1.51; 1.67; 1.63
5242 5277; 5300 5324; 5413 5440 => -1.3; 1.51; 1.68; 1.57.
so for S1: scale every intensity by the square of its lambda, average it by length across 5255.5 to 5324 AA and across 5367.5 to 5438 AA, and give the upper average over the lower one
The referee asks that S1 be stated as 1.08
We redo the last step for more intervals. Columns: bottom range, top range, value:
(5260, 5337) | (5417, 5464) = 1.09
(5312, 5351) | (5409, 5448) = 1.02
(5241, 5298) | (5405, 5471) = 1.11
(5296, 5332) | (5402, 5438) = 1.01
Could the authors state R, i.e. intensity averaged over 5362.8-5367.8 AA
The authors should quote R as 1.73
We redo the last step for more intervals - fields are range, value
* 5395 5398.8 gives 1.69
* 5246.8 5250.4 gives 1.64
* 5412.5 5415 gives 1.56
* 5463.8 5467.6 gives 1.76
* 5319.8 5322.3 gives 1.62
